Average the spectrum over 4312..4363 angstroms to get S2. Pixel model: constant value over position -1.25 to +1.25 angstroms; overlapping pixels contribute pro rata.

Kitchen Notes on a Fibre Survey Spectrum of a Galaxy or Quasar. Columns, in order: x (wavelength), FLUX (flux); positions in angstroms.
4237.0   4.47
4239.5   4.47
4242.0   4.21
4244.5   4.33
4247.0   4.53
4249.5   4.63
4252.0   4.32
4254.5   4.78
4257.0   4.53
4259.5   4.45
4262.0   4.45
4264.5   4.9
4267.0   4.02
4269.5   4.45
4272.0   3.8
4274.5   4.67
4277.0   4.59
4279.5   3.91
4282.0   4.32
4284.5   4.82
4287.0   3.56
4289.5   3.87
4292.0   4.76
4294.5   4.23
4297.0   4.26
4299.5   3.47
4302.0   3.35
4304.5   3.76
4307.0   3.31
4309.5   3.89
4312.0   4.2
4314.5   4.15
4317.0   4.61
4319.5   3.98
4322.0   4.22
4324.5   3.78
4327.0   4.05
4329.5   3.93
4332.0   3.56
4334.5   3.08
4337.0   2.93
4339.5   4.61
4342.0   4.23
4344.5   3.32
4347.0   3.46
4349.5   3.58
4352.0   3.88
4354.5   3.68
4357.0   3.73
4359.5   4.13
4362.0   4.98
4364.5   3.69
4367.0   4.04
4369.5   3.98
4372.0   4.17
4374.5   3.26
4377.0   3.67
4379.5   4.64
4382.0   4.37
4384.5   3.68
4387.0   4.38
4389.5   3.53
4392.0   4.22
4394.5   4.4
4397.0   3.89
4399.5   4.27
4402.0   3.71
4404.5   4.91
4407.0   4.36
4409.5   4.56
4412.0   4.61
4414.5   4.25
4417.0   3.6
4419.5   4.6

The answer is 3.9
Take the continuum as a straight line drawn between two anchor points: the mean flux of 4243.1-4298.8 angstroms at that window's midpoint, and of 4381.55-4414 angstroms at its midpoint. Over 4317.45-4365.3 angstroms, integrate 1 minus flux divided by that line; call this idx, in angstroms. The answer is 4.9 angstroms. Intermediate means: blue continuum 4.36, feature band 3.85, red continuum 4.22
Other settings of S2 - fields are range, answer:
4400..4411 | 4.38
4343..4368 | 3.85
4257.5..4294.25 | 4.33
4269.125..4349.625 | 3.96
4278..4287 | 4.25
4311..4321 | 4.24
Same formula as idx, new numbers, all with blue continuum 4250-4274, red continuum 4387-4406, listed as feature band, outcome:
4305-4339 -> 3.7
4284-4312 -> 2.8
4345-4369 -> 1.9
